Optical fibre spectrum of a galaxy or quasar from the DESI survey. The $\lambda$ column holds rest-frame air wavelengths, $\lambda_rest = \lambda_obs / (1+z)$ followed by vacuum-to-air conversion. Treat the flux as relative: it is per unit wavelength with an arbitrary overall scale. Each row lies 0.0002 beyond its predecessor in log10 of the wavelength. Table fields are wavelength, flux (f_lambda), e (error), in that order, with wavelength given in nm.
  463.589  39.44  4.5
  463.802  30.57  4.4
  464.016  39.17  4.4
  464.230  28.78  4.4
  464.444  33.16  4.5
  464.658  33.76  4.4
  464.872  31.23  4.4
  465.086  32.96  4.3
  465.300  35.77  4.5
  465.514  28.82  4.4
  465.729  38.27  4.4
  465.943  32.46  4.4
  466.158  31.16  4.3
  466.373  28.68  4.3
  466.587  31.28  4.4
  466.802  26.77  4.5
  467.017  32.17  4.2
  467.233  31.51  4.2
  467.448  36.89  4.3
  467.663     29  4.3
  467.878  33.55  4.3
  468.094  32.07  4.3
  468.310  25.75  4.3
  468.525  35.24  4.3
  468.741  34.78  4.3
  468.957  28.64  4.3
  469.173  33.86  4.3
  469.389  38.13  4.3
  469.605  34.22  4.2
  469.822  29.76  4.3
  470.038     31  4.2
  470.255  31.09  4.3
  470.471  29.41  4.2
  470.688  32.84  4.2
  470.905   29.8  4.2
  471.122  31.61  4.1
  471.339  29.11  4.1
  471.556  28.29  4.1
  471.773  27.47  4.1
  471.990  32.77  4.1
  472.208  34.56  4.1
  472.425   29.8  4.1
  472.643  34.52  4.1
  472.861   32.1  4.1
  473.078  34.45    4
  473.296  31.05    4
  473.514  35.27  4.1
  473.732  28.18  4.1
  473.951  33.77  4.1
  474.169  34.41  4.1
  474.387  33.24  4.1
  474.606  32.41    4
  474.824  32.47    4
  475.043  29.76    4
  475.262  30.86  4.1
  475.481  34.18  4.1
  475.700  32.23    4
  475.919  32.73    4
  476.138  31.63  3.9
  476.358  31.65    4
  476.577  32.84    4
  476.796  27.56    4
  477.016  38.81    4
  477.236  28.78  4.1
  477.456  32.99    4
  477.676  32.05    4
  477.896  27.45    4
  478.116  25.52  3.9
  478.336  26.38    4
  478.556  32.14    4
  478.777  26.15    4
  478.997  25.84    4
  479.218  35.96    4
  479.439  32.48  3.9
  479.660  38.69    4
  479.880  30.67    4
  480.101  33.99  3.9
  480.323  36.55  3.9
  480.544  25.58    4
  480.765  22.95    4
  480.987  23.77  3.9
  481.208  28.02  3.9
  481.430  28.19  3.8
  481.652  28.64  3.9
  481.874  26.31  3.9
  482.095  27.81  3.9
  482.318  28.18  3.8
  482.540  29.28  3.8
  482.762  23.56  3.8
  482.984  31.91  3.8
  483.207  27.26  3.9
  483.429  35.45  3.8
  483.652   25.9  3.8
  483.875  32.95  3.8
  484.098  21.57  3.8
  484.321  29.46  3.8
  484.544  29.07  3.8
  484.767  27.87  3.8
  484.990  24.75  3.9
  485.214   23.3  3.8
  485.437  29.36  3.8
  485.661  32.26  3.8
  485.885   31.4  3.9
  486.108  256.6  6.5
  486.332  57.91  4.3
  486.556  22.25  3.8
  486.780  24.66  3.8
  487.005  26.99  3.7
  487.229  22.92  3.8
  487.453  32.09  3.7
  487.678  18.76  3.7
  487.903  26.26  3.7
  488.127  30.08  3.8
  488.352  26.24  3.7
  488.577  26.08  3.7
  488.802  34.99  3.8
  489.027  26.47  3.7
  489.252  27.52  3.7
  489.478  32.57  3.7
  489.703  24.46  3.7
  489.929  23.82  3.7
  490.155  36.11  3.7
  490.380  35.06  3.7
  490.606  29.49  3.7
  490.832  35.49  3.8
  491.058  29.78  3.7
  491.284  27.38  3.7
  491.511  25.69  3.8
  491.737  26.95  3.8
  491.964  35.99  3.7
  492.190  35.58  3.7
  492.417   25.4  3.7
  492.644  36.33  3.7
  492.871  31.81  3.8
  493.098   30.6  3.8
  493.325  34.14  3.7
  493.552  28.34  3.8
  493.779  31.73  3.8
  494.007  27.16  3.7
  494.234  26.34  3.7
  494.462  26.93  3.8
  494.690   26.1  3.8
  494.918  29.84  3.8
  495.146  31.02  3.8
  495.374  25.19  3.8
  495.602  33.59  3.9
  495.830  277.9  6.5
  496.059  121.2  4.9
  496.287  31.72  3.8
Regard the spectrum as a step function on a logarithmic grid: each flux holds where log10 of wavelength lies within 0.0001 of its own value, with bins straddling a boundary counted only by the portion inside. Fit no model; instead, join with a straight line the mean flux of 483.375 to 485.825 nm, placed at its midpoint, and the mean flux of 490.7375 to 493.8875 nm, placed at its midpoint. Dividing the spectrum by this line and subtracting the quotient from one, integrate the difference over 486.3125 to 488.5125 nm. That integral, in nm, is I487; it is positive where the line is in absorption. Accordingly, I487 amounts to 0.13 nm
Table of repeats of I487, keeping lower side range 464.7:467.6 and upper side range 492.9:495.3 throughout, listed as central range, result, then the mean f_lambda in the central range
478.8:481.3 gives 0.035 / 30.3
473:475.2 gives -0.079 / 32.4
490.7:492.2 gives -0.057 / 30.6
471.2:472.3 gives 0.040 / 30.4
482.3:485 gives 0.174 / 28.4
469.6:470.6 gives 0.029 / 30.8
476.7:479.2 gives 0.101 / 29.7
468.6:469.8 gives -0.069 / 33.6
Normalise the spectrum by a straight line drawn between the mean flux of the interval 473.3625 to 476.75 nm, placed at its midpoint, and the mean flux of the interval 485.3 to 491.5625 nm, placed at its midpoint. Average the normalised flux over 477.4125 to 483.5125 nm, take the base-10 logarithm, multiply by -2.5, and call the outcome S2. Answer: 0.17 mag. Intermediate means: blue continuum 32.3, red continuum 37.6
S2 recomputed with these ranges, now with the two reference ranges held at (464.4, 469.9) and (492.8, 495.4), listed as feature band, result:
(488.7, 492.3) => -0.03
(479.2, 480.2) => -0.11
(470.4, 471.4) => 0.04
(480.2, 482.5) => 0.11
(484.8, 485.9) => 0.09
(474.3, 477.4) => -0.03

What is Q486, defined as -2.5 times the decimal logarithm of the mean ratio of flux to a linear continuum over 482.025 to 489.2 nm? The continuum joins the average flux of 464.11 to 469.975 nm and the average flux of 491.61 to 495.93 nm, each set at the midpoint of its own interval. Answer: 0.10 mag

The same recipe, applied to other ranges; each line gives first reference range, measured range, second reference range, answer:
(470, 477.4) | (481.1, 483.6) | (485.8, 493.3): 0.21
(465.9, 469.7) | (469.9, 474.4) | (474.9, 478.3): 0.00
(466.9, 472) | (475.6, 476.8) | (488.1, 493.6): -0.02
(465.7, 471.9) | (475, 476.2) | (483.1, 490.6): 0.03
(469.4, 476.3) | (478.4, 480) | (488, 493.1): -0.01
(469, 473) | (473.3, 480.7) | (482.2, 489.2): 0.06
